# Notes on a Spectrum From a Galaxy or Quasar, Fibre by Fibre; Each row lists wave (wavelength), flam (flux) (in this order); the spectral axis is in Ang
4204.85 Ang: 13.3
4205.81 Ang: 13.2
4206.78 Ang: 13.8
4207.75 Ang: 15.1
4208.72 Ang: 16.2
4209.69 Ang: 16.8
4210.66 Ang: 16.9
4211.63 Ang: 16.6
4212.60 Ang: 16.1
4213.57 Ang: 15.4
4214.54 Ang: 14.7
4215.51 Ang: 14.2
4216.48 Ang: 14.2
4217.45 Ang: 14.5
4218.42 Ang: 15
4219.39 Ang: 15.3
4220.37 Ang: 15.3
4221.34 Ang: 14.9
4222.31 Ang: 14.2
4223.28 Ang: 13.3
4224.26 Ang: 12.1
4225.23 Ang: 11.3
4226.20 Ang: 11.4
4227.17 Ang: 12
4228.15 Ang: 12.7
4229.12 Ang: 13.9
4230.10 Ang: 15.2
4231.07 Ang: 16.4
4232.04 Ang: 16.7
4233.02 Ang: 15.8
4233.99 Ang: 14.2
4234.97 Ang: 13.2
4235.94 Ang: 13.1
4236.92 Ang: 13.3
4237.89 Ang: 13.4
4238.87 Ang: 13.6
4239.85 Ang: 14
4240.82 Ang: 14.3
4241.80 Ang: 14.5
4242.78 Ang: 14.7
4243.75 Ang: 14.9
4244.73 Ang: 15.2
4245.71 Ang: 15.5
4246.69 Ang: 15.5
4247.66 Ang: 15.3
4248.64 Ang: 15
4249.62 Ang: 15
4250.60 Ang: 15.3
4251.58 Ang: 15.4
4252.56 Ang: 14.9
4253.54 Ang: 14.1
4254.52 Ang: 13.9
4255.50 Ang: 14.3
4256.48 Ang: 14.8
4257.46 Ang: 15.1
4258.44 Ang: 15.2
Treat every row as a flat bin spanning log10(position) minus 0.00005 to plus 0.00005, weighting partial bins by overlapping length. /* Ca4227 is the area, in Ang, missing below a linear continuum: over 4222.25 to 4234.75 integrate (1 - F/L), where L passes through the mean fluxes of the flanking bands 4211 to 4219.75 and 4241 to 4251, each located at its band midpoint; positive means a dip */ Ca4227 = 1.1 Ang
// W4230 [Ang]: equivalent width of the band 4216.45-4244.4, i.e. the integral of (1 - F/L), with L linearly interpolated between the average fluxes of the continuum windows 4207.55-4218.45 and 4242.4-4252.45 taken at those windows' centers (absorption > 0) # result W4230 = 2.34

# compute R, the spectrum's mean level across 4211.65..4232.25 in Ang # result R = 14.3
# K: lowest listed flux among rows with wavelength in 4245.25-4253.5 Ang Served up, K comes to 14.9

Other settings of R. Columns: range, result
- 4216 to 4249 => 14.2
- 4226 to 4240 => 14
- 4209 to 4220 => 15.4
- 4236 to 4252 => 14.6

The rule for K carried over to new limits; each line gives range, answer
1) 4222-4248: 11.3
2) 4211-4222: 14.2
